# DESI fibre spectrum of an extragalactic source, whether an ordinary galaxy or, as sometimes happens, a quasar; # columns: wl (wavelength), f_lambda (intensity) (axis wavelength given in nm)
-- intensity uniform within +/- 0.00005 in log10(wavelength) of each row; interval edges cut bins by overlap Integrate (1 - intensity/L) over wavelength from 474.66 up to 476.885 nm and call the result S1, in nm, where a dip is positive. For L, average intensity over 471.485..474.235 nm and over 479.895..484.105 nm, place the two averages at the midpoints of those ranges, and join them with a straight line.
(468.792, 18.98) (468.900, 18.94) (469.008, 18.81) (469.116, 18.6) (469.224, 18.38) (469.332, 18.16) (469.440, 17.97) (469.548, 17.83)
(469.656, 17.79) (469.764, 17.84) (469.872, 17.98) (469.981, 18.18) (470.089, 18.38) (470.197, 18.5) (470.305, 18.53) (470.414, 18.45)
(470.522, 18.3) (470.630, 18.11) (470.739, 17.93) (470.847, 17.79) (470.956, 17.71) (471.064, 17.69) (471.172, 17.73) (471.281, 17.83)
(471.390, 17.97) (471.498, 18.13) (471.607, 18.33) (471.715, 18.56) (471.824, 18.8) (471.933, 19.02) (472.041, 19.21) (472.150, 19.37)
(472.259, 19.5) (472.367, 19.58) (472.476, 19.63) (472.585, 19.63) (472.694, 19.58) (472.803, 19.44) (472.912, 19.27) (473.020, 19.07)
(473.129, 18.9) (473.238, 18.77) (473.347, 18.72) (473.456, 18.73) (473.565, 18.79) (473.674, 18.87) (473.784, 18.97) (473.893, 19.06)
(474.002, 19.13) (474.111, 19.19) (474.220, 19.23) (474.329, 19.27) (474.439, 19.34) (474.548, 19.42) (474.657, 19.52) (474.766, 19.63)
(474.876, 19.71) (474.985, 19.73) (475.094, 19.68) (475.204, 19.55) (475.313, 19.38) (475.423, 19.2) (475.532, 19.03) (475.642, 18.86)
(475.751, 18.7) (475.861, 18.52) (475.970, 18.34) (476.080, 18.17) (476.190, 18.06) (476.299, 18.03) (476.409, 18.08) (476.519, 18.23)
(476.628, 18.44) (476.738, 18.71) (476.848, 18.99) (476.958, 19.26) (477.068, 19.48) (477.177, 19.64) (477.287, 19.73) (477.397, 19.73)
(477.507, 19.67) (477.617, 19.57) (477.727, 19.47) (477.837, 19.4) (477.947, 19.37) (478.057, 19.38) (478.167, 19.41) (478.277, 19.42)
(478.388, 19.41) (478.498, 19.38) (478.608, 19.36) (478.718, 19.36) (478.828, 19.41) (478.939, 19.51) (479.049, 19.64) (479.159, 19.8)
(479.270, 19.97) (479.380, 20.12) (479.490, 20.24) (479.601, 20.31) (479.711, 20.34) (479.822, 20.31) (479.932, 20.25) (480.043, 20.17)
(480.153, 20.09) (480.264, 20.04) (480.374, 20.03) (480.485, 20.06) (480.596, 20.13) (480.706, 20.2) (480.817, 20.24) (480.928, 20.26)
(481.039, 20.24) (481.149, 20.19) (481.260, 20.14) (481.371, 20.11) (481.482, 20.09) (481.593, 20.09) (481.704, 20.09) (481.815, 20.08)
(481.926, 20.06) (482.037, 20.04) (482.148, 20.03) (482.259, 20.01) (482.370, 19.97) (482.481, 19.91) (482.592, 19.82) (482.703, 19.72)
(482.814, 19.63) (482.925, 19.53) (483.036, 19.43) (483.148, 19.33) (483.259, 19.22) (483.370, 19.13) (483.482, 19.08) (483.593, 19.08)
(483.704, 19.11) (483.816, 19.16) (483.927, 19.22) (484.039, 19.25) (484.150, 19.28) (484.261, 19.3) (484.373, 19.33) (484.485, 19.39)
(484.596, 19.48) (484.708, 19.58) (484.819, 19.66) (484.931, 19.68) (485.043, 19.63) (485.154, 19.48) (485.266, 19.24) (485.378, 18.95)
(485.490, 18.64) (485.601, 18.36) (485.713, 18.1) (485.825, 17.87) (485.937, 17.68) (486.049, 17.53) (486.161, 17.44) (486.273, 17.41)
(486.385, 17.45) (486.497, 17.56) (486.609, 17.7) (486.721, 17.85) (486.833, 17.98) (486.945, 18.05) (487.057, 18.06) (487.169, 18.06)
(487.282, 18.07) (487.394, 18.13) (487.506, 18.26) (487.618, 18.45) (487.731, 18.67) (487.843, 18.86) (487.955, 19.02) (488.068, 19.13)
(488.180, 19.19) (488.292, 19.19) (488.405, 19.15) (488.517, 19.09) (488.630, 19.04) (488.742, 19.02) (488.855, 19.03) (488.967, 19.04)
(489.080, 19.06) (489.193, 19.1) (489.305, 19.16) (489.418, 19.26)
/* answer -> 0.05 nm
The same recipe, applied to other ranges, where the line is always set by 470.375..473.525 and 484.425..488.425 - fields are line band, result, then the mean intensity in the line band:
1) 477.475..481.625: -0.28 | 19.9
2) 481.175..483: -0.14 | 20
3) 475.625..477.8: -0.03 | 18.9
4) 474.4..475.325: -0.05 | 19.6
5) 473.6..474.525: -0.02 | 19.1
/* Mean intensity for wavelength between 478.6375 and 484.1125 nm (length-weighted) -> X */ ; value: 19.8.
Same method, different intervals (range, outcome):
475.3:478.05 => 19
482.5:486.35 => 19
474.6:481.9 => 19.5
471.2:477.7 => 19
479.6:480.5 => 20.2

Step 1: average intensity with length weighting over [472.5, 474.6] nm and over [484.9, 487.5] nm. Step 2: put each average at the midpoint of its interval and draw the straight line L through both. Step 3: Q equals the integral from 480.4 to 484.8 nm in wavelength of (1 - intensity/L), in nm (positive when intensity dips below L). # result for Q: -0.30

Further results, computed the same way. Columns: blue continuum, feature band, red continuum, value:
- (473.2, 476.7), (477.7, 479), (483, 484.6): -0.02 nm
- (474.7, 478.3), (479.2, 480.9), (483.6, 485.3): -0.08 nm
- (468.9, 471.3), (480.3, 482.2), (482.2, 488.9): -0.15 nm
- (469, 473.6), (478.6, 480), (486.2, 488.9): -0.11 nm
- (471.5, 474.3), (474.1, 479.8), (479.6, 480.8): 0.11 nm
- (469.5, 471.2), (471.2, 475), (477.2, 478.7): -0.10 nm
